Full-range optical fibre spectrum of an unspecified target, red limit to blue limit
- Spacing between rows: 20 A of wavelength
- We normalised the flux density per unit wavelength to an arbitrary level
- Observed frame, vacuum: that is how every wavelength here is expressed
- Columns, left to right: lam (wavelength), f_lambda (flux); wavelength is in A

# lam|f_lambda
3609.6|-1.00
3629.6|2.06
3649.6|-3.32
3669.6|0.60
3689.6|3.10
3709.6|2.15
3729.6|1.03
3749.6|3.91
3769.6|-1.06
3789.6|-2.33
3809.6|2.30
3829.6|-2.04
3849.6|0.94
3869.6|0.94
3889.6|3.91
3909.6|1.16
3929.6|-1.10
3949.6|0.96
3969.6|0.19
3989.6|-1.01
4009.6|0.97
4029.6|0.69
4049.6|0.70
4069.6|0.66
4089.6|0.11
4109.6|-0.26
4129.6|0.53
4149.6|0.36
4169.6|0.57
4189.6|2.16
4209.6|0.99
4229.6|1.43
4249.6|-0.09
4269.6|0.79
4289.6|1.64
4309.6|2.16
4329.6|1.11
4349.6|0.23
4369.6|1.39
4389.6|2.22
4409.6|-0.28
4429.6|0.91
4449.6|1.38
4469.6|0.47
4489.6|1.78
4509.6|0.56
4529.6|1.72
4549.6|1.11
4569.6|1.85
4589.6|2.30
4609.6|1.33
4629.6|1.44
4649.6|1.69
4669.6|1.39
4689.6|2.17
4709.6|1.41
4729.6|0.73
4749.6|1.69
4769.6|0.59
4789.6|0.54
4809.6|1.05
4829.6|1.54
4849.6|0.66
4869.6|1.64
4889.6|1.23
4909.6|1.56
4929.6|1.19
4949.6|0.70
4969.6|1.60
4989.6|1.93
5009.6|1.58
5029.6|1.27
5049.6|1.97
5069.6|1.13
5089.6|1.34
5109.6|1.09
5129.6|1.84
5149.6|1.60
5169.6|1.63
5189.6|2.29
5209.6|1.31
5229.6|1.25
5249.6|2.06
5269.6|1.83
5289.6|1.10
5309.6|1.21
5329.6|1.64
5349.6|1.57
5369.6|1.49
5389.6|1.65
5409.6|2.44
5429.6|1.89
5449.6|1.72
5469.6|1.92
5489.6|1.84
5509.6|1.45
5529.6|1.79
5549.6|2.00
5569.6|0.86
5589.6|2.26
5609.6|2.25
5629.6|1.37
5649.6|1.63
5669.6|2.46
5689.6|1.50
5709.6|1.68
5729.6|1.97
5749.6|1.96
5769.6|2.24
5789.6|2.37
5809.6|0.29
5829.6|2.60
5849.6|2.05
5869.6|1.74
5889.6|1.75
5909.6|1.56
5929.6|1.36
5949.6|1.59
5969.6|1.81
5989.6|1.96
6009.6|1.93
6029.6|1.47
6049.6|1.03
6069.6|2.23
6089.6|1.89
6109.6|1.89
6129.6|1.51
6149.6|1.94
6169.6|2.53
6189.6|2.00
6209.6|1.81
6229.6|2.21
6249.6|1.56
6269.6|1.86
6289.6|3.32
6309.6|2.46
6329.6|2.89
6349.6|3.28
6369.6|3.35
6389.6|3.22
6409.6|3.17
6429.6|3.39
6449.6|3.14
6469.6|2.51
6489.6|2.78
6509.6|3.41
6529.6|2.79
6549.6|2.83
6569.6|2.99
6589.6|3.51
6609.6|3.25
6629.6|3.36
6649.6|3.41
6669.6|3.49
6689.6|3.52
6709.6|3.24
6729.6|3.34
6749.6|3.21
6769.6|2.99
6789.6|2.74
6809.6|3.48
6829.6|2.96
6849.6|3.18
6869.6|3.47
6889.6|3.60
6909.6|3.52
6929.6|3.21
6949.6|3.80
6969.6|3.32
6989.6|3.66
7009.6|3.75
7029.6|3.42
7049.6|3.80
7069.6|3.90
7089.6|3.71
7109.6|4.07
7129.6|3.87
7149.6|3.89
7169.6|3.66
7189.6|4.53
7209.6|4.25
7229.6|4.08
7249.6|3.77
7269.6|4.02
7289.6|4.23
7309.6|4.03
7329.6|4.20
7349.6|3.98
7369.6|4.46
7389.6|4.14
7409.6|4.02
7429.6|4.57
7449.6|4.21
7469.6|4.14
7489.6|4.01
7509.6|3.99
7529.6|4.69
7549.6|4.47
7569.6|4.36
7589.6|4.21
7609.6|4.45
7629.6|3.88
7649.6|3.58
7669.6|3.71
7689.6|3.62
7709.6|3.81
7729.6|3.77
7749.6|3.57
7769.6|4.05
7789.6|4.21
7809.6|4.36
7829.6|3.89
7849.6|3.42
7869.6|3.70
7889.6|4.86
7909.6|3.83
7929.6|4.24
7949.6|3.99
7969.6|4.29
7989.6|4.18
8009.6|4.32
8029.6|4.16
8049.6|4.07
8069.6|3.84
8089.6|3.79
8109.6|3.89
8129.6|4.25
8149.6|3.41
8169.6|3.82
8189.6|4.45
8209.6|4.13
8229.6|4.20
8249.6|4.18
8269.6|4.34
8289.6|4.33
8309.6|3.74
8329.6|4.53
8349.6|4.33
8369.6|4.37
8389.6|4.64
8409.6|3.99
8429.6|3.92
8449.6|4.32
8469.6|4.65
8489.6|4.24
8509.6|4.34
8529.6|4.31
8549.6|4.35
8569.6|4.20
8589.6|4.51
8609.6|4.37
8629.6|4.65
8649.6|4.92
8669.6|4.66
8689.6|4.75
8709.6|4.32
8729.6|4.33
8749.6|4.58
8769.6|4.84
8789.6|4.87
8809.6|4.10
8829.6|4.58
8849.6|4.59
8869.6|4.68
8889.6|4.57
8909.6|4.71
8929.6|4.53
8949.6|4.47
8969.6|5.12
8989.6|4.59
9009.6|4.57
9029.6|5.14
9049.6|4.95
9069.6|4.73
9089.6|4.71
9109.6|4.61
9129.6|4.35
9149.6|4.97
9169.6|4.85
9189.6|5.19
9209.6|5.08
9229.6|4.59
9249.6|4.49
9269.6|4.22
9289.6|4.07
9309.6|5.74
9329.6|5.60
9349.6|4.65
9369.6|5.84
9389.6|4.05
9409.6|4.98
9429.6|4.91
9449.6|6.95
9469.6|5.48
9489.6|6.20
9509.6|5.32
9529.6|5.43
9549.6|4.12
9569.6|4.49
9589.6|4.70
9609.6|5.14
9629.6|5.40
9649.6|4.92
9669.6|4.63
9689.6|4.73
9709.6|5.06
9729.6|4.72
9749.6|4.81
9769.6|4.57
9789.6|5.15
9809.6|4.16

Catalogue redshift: 0.576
